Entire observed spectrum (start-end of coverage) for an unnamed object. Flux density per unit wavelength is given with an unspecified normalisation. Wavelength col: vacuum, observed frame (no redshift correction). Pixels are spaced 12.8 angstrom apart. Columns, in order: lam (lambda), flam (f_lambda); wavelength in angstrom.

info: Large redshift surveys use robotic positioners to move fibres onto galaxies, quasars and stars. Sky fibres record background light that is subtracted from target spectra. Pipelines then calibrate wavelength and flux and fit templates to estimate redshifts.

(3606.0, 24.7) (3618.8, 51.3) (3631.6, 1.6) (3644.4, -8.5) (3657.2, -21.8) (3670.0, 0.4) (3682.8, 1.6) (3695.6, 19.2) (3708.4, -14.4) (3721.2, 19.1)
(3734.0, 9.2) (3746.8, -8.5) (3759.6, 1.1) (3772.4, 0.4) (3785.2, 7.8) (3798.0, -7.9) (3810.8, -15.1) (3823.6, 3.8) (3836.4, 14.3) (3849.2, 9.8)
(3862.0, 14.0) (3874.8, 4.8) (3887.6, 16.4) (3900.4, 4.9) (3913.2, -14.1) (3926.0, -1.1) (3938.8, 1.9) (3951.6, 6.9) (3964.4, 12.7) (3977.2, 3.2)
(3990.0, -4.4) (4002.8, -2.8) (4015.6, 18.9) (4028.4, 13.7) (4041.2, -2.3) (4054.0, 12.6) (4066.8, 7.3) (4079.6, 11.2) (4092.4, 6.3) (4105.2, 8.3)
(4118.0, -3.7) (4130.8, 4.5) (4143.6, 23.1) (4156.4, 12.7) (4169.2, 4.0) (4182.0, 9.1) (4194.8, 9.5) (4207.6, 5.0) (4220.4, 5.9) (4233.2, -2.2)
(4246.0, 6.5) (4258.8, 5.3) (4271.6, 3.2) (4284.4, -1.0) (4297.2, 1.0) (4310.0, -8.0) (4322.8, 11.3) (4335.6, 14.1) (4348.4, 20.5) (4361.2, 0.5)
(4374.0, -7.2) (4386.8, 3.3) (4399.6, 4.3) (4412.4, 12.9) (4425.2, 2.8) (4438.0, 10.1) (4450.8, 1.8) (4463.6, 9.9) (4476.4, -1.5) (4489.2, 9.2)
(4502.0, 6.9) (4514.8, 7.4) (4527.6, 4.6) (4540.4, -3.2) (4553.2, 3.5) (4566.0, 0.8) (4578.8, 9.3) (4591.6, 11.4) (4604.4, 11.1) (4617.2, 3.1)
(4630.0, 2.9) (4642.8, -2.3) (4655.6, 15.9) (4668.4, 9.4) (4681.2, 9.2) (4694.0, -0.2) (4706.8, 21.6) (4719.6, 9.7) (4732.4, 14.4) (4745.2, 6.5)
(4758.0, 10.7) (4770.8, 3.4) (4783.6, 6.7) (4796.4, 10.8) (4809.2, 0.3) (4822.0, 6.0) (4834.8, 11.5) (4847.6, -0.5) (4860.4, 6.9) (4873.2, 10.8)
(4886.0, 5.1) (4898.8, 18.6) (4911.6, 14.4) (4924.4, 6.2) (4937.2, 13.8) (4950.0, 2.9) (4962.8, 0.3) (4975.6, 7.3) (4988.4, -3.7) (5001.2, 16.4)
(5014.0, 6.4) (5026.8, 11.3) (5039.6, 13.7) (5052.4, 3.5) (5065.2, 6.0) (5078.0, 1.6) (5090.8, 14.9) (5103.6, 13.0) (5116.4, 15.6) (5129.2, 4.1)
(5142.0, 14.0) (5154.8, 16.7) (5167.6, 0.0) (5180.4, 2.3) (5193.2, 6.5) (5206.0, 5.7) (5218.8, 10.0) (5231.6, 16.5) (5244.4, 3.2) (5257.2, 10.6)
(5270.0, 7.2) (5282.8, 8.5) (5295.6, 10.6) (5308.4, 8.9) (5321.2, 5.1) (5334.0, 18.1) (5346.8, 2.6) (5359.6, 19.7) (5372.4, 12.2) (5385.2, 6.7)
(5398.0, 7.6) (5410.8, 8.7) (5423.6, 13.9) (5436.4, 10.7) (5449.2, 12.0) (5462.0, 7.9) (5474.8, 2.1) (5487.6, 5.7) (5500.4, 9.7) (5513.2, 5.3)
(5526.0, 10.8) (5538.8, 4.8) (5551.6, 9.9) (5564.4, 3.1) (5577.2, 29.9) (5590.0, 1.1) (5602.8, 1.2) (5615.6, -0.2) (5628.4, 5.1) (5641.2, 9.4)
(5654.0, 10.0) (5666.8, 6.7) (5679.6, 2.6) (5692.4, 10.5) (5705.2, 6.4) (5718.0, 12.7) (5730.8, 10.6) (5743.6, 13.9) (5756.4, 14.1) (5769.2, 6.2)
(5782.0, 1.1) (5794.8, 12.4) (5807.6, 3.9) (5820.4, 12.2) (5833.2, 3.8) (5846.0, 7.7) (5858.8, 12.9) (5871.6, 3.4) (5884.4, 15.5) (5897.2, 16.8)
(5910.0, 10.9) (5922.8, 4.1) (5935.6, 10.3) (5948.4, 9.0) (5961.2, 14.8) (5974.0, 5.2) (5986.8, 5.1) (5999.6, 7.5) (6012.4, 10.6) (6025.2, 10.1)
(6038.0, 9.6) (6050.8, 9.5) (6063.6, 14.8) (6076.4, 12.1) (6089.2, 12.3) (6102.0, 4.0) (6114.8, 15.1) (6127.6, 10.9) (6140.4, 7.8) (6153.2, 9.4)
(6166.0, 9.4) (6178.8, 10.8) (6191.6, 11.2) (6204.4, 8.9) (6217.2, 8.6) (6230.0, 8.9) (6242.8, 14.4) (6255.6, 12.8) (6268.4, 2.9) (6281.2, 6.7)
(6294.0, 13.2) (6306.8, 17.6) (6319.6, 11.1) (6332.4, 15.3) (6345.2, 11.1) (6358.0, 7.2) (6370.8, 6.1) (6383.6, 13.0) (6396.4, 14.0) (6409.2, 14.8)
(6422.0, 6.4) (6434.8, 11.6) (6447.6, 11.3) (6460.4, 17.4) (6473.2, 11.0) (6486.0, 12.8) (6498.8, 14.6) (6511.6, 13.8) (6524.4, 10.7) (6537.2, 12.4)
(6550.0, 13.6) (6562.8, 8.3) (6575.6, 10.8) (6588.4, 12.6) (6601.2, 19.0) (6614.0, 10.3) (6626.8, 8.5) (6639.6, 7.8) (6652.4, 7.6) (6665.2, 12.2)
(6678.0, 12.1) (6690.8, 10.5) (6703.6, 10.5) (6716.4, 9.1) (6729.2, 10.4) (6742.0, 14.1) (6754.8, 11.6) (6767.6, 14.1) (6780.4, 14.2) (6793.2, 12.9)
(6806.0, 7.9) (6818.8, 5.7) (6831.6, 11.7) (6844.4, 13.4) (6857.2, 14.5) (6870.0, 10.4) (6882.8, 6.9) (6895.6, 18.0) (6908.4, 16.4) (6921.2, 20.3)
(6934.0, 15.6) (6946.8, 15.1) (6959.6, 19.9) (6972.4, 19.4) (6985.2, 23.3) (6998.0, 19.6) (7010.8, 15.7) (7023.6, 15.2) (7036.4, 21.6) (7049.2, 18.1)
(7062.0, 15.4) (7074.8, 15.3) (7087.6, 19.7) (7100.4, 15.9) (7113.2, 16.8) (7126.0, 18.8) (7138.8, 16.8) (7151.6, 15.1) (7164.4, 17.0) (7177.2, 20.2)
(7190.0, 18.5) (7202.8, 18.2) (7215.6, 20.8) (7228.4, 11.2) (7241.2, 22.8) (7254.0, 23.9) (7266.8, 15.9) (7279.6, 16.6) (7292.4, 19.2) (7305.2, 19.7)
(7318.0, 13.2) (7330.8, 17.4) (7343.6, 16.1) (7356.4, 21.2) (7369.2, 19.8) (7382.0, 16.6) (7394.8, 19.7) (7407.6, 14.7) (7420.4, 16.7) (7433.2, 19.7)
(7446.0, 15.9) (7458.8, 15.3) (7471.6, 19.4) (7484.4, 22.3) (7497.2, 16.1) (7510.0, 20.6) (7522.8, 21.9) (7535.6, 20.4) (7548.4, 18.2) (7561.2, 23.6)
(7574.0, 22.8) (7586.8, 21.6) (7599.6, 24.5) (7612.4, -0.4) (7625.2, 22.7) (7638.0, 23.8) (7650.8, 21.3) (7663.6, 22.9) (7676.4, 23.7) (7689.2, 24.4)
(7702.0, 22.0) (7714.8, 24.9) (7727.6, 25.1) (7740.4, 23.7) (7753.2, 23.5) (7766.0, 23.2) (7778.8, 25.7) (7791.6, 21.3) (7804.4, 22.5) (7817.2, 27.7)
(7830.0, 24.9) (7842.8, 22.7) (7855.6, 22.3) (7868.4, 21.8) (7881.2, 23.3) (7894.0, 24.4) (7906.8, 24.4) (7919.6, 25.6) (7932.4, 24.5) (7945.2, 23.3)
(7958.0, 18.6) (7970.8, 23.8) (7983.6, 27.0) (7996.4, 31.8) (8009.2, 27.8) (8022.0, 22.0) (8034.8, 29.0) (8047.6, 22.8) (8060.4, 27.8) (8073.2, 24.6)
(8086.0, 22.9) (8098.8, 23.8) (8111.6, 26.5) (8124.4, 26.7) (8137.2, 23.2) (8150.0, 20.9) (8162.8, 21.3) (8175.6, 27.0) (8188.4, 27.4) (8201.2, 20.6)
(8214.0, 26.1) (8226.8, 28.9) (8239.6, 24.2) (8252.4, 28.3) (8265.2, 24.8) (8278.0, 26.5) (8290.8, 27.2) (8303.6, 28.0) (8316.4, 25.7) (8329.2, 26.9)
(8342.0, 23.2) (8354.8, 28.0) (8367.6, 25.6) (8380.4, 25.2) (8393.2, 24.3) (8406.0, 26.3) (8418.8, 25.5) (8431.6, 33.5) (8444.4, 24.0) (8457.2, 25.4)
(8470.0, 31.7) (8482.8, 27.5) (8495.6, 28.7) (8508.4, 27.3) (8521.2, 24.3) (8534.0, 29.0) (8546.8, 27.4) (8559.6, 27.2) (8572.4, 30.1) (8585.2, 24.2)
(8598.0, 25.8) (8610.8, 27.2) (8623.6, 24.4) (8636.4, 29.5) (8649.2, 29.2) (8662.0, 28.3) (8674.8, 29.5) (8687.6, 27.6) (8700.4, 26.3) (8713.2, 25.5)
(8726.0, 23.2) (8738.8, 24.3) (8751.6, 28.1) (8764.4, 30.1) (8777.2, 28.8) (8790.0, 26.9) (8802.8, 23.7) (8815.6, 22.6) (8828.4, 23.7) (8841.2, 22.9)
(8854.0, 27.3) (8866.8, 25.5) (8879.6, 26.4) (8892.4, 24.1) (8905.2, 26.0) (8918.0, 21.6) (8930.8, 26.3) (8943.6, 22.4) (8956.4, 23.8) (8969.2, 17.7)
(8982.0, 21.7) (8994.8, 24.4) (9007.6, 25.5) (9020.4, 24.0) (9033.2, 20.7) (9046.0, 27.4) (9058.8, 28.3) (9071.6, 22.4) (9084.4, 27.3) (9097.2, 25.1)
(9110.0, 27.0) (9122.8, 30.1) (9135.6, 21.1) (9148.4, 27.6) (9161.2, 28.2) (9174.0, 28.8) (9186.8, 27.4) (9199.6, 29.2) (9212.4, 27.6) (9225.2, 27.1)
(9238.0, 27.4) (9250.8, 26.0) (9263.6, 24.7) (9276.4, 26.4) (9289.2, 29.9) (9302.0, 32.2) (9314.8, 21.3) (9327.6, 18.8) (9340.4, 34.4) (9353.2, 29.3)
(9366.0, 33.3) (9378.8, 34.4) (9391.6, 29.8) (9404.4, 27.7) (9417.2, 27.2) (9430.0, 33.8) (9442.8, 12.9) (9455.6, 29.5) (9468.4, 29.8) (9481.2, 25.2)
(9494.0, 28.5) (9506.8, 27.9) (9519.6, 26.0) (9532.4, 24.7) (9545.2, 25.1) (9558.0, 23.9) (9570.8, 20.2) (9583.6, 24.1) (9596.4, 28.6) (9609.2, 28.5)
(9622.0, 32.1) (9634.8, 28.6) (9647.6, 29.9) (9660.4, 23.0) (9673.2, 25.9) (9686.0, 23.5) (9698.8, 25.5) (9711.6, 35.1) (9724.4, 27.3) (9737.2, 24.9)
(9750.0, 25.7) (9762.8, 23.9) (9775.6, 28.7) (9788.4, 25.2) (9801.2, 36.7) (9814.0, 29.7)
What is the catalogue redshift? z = 0.73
